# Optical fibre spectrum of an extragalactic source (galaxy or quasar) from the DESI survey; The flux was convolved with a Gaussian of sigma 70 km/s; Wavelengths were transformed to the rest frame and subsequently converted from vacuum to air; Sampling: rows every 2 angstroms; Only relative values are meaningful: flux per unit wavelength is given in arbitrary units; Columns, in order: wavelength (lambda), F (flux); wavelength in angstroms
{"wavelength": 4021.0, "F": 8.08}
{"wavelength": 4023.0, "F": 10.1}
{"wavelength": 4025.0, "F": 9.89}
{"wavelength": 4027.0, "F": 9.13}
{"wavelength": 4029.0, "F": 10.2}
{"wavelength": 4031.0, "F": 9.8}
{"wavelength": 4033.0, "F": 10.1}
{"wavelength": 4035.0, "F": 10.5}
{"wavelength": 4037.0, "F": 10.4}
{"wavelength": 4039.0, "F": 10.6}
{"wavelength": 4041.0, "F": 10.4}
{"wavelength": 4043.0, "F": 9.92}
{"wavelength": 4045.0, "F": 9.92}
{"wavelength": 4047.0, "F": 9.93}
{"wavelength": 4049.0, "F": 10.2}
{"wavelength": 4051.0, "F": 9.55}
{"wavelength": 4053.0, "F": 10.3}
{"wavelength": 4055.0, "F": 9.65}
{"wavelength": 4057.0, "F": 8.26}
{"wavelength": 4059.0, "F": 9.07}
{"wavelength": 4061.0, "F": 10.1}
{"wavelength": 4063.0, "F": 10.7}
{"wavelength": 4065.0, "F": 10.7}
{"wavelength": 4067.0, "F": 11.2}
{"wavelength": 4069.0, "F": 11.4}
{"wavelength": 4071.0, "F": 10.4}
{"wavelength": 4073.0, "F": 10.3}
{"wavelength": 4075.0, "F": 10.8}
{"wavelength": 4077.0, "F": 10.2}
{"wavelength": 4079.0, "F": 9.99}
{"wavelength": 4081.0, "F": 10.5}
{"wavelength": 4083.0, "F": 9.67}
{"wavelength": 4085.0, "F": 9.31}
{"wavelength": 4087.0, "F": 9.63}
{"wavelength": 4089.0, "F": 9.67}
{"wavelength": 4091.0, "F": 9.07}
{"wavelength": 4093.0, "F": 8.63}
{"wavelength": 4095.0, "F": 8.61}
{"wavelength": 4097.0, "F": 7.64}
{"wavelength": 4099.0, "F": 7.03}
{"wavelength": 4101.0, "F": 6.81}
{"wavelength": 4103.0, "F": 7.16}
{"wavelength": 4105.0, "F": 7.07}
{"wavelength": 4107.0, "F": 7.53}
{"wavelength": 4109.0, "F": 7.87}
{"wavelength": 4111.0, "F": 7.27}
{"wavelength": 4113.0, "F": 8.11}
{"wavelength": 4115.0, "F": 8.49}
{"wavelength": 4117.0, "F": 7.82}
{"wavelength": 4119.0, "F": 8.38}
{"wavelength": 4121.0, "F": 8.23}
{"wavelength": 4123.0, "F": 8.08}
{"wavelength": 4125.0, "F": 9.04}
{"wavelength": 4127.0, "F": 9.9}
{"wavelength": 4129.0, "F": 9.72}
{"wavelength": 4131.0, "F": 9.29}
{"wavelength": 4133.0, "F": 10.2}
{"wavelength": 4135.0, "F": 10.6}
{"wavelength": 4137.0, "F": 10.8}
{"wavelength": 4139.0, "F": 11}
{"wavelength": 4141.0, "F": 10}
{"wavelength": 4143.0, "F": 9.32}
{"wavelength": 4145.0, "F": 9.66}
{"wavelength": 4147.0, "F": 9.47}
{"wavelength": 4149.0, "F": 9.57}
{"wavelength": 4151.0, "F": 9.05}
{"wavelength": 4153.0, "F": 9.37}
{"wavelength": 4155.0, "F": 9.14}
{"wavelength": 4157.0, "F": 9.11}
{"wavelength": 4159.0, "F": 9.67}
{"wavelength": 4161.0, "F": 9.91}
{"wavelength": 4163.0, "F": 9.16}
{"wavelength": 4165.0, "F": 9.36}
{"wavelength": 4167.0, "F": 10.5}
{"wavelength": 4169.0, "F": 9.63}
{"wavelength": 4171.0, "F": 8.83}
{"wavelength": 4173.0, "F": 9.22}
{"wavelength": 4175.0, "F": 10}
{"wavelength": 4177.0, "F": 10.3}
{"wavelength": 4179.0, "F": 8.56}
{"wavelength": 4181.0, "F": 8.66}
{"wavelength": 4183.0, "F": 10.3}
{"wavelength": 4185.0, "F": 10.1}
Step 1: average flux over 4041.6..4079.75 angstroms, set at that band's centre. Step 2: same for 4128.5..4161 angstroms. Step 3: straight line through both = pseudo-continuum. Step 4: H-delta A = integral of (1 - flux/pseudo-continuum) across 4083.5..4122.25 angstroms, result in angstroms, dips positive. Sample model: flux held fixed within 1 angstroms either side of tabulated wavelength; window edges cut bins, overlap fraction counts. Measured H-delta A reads 7.0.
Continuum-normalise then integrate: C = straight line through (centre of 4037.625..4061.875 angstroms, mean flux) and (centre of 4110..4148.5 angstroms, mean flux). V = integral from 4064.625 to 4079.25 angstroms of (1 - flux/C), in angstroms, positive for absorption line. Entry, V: -1.5 angstroms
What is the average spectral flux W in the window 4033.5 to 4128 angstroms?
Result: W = 9.28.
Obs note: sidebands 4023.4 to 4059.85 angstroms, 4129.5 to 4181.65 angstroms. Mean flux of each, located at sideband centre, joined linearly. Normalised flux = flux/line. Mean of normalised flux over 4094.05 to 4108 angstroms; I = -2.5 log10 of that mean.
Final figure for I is 0.30 mag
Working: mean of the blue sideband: 9.89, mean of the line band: 7.4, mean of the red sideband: 9.64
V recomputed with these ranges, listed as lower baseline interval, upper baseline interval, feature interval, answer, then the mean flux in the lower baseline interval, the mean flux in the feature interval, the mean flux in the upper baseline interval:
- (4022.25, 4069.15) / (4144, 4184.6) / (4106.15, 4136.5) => 3.0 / 10.1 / 8.74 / 9.48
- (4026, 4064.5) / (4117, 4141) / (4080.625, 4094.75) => 0.5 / 9.94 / 9.41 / 9.51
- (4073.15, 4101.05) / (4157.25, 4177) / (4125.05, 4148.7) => -1.2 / 9.23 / 9.95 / 9.6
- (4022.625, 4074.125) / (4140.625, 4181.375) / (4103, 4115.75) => 2.7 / 10.1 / 7.66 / 9.46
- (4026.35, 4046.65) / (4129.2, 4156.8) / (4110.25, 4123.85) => 2.5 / 10.1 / 8.07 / 9.78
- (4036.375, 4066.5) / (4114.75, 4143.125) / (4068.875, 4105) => 2.2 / 10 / 9.16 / 9.42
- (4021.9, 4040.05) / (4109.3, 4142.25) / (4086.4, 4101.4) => 1.7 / 10.1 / 8.42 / 9.16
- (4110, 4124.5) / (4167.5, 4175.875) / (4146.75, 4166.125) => -0.6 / 8.09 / 9.38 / 9.48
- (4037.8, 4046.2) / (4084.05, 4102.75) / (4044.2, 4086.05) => -3.2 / 10.2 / 10.1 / 8.43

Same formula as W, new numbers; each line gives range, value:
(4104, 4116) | 7.72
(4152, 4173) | 9.46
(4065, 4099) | 9.76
